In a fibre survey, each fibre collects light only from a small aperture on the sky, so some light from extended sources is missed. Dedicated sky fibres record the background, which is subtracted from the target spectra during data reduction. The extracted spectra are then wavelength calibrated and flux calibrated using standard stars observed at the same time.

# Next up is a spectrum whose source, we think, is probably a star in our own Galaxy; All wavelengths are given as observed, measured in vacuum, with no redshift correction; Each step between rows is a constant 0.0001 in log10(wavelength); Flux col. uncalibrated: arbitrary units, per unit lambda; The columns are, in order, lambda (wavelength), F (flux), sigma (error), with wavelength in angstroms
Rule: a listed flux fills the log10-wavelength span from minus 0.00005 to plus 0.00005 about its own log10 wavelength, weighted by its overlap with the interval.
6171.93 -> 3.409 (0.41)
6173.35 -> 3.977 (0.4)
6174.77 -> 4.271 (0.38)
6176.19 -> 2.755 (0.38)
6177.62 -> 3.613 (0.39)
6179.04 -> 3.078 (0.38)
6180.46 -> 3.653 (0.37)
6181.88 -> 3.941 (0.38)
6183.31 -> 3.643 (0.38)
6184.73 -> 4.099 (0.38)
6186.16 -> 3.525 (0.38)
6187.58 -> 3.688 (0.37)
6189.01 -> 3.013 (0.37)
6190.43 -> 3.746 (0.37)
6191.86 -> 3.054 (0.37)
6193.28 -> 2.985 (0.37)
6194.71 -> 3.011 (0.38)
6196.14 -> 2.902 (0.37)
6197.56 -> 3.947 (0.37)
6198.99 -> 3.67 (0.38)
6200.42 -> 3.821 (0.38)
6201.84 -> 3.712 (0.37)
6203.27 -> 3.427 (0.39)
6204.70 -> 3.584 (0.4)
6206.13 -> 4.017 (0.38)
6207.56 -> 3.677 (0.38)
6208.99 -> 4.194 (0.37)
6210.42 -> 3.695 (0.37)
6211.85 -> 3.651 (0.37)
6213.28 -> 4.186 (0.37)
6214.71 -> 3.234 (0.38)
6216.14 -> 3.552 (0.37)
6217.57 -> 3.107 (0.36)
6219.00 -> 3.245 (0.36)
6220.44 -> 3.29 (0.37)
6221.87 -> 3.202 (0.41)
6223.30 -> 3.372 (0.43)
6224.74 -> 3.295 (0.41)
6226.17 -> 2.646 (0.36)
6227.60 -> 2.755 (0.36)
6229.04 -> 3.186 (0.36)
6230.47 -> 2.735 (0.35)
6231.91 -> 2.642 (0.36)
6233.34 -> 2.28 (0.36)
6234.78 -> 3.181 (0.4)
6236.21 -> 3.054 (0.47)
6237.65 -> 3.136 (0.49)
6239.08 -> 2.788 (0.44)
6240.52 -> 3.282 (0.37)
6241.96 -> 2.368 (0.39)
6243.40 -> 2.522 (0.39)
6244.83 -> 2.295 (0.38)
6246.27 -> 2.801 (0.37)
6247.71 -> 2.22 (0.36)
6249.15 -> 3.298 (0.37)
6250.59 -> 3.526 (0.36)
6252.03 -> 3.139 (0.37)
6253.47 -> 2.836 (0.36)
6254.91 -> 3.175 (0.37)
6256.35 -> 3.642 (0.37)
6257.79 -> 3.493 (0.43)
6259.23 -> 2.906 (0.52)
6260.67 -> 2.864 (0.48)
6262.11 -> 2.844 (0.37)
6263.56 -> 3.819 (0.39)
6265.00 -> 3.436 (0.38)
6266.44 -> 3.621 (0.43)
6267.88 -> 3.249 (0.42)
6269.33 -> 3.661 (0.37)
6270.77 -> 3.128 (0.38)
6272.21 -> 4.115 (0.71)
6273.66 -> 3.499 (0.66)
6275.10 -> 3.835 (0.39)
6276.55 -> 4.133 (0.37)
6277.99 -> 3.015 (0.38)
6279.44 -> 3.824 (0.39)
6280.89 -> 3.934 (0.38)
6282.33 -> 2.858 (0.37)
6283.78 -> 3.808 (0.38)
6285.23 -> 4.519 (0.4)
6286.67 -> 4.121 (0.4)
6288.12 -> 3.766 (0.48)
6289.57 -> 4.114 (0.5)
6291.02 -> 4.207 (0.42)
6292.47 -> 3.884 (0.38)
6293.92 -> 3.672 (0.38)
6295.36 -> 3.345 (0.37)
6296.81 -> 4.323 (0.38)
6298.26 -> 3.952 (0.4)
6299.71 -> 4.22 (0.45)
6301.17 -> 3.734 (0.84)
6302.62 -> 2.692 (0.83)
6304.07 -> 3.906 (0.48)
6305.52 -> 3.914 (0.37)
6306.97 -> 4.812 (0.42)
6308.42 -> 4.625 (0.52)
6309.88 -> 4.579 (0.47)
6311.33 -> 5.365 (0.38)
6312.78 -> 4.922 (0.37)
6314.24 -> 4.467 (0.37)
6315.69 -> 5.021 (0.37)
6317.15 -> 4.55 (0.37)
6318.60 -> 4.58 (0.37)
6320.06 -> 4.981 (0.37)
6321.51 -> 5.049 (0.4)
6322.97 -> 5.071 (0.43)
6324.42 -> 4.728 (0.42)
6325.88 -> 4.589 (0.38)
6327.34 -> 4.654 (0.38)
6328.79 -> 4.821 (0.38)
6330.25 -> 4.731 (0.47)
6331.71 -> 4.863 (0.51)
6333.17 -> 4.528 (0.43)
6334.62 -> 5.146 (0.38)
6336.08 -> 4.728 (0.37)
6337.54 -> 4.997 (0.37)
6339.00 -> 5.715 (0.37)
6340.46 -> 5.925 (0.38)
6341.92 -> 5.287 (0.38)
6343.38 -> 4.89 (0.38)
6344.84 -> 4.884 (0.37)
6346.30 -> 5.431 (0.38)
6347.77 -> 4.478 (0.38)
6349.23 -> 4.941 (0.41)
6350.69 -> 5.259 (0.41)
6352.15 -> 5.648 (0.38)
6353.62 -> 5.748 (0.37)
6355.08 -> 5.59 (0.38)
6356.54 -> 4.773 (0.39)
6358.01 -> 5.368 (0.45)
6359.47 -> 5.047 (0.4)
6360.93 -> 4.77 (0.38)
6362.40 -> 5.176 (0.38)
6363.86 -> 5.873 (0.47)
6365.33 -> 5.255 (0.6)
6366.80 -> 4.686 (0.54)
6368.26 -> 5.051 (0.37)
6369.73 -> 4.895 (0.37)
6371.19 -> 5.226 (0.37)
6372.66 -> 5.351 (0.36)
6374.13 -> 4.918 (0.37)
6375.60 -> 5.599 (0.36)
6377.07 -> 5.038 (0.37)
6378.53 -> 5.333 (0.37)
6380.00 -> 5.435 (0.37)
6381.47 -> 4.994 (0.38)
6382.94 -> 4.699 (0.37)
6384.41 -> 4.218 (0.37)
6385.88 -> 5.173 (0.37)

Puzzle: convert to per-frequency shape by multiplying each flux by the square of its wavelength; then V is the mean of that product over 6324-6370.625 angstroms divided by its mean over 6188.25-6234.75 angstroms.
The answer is 1.6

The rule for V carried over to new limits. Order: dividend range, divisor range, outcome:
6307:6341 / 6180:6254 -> 1.55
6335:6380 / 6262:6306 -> 1.43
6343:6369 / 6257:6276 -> 1.55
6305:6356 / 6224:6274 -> 1.66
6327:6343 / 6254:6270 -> 1.55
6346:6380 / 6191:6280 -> 1.65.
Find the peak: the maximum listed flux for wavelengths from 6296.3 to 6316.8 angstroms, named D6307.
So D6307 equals 5.365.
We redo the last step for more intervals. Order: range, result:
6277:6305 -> 4.519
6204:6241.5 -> 4.194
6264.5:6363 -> 5.925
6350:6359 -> 5.748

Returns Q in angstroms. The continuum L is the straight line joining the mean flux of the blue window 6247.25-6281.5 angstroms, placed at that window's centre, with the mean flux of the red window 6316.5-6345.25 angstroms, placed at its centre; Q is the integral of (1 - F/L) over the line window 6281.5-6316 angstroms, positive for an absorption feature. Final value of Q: 0.7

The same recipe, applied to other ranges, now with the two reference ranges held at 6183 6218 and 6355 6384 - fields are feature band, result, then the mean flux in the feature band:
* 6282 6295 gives 1.4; 3.9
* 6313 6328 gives -0.3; 4.77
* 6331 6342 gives -0.7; 5.14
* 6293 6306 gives 2.1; 3.75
